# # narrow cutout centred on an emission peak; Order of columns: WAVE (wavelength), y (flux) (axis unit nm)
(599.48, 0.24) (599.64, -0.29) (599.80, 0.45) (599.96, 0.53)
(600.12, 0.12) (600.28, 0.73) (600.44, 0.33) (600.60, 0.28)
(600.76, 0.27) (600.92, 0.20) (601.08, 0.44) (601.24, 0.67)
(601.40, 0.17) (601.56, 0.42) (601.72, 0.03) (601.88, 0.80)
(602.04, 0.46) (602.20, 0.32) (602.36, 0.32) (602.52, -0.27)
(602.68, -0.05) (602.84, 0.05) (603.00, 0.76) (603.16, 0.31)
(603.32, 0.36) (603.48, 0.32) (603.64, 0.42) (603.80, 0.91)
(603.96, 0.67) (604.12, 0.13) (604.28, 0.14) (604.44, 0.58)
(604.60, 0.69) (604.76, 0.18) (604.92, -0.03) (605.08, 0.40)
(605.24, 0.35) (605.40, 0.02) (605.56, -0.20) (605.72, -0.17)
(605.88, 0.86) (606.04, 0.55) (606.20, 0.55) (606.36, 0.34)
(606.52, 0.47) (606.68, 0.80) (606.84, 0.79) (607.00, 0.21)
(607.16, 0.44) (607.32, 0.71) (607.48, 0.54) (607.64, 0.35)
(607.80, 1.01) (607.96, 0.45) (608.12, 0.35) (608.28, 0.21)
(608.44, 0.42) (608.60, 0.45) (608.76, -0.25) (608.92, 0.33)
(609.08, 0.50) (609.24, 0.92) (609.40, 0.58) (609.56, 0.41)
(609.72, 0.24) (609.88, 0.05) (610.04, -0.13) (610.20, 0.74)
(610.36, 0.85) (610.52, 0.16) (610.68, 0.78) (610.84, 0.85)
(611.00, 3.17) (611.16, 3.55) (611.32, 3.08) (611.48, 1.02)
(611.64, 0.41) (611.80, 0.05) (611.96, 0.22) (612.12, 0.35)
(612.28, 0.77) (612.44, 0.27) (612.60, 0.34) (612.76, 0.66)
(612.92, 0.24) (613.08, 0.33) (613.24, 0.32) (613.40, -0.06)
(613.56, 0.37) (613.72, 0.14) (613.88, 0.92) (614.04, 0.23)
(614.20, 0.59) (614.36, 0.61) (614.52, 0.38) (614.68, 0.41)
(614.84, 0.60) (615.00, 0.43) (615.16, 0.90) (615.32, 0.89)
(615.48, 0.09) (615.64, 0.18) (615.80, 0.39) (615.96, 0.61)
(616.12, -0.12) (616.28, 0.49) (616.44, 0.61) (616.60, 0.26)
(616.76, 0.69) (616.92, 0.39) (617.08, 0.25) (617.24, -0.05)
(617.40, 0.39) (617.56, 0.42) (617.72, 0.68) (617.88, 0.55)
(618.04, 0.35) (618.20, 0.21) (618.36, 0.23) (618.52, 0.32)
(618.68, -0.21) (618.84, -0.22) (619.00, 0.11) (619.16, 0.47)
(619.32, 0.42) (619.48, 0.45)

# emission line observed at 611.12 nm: H-gamma 4340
